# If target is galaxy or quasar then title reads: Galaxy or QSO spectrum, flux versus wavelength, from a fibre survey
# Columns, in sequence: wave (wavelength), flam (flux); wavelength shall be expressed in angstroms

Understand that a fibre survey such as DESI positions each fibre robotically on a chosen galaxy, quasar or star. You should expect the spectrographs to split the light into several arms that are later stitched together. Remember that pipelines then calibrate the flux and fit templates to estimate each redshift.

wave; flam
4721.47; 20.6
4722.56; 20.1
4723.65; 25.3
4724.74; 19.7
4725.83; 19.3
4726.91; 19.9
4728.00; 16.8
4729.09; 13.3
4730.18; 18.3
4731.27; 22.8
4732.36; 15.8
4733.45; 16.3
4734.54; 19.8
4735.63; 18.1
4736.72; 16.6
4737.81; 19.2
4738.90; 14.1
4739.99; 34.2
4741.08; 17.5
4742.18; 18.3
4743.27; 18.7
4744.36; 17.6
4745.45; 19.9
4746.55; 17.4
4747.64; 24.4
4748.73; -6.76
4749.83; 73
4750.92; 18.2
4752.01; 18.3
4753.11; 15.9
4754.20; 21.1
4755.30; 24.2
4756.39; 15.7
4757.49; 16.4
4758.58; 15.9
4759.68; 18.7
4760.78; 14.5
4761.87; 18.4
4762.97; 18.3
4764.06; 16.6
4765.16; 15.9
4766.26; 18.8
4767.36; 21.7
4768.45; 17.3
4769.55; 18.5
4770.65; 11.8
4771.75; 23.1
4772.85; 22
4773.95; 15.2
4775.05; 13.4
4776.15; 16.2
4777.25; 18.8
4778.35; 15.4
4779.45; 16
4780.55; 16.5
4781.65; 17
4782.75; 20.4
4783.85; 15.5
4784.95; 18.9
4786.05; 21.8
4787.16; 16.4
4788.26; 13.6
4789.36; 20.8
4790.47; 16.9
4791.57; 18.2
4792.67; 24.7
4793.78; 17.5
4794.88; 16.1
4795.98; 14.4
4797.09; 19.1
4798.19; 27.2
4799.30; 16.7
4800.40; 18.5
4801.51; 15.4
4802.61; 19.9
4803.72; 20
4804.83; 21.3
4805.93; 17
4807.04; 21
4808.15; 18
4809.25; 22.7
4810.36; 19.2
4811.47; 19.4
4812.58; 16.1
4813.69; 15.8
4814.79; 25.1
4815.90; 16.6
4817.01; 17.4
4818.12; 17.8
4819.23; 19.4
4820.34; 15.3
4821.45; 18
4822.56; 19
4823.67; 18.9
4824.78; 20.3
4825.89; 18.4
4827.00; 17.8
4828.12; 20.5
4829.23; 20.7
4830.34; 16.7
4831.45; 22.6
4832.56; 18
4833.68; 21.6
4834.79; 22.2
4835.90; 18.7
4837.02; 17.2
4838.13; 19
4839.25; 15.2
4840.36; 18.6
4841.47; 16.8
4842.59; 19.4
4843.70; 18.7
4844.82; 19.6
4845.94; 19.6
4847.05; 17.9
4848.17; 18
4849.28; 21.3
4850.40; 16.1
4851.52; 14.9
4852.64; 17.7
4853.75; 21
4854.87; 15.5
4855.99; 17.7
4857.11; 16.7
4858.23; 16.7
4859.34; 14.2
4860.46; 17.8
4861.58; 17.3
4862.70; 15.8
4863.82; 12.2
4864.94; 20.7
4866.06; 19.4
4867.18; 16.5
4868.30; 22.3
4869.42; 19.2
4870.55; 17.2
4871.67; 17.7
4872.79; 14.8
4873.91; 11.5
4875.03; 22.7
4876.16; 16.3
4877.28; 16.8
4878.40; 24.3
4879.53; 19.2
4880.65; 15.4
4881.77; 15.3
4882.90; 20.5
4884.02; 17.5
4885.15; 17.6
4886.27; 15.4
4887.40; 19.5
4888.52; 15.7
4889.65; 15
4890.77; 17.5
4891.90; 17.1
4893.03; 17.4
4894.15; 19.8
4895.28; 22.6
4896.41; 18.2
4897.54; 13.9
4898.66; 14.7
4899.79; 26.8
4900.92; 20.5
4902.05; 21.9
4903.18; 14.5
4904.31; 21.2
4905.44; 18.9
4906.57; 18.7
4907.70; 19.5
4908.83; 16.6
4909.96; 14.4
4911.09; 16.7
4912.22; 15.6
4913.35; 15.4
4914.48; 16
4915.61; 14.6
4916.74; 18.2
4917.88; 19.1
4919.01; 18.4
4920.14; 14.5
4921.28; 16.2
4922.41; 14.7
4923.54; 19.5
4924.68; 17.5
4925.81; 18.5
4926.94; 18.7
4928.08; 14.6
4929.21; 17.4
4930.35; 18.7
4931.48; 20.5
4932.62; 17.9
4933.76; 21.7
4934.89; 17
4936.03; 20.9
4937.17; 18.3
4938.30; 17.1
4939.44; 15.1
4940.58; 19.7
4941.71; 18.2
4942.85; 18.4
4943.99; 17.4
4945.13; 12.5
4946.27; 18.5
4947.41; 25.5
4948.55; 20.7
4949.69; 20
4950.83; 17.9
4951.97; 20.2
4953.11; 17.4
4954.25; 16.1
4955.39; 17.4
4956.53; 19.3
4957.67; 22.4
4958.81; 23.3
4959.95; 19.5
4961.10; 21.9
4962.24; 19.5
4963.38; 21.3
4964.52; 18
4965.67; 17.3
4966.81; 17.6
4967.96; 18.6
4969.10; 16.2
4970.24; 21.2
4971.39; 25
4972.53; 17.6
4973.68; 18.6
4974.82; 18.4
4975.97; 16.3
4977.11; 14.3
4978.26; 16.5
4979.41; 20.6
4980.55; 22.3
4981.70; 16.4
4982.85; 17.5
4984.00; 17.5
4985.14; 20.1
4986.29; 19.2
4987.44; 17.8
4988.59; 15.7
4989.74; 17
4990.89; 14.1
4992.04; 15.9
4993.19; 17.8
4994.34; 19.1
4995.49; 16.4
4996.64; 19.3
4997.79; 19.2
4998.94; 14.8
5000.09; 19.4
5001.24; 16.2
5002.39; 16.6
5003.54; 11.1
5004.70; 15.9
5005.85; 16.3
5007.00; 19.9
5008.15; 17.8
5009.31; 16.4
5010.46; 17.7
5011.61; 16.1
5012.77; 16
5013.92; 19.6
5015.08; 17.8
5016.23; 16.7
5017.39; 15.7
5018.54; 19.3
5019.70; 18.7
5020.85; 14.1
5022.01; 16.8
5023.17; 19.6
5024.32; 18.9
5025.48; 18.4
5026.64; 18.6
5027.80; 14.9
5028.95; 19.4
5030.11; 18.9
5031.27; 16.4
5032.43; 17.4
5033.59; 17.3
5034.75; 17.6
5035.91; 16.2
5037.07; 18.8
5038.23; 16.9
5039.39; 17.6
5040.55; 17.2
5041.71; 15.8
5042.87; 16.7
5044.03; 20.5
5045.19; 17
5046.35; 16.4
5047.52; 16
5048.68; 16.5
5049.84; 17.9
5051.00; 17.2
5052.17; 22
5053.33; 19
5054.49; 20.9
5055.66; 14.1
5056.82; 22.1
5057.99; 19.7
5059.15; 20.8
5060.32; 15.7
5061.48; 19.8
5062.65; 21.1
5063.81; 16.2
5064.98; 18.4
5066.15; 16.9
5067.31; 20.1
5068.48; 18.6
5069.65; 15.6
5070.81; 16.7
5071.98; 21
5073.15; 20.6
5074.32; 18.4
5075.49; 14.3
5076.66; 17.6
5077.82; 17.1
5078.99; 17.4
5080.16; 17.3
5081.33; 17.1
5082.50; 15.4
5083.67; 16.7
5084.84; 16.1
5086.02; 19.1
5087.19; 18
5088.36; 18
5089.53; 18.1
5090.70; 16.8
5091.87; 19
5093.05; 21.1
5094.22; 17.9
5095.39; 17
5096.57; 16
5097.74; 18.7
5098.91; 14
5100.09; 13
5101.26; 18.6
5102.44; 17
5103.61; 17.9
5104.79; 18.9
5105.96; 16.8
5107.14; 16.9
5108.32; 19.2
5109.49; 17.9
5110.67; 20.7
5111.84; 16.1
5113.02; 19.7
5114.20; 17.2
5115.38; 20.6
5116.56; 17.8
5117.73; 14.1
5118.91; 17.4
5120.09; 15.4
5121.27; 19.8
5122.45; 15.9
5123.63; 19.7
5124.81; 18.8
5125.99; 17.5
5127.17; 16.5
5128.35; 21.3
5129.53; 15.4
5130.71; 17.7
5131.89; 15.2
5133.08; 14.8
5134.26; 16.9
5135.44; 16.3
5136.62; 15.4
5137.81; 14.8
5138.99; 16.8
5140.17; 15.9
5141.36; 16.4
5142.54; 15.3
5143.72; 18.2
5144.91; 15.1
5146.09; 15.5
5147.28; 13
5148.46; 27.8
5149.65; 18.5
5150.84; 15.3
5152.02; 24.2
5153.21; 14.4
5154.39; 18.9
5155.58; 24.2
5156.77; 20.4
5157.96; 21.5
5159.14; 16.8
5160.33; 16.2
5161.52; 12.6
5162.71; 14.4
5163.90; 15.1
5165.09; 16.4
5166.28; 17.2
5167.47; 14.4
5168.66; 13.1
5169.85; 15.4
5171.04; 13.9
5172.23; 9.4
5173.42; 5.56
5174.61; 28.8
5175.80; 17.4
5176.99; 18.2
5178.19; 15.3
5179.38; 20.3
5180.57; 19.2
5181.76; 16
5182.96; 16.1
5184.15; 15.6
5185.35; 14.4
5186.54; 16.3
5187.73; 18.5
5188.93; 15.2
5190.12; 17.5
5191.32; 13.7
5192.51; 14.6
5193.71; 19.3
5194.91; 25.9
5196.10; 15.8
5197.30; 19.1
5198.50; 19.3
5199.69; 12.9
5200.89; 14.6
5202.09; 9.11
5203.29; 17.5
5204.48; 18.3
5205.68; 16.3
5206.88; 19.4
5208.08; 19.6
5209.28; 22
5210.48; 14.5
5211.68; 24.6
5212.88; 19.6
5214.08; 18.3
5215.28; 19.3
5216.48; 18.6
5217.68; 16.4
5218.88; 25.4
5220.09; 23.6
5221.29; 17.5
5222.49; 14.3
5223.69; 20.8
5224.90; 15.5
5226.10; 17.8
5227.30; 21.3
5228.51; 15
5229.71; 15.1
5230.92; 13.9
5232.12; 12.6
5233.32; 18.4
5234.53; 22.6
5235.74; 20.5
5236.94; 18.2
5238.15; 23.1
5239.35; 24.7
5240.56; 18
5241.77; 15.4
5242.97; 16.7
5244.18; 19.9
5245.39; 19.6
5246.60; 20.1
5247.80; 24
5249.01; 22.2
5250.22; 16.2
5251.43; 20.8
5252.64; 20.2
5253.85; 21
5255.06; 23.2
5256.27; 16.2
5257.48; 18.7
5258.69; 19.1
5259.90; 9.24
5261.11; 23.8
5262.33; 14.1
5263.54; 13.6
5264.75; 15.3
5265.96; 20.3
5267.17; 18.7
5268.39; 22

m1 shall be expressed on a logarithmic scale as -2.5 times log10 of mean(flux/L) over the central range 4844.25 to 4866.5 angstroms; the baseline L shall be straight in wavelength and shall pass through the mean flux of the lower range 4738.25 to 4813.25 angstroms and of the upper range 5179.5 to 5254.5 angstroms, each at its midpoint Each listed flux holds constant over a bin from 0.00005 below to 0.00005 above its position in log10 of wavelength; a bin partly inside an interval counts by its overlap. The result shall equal 0.077 mag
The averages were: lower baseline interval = 18.9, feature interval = 17.5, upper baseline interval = 18.3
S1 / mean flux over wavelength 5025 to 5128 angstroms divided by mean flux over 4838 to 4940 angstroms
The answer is 1.00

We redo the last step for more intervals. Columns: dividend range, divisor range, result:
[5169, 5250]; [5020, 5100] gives 1.01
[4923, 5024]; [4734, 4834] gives 0.96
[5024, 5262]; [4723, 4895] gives 0.96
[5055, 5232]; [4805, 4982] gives 0.95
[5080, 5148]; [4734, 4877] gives 0.93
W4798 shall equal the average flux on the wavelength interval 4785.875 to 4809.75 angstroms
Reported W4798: 18.9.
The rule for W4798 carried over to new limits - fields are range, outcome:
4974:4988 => 18.1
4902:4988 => 18.3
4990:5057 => 17.4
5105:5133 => 17.7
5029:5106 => 17.8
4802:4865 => 18.4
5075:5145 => 17.2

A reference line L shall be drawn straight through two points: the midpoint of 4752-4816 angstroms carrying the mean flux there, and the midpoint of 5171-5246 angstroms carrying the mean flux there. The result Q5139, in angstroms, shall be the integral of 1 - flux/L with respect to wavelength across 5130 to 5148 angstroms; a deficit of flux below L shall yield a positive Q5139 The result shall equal 1.95 angstroms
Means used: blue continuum 18.2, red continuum 17.8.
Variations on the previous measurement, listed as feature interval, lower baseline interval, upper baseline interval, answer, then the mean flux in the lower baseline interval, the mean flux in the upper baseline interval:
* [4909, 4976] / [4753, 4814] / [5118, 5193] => -2.8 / 18.2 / 16.8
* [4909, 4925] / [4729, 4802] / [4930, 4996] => 1.8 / 18.7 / 18.6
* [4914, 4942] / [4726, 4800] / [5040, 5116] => 0.8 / 18.7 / 17.9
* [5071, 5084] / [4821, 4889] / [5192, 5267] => 0.6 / 18.1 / 18.4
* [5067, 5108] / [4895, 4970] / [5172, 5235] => 0.8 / 18.3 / 17.5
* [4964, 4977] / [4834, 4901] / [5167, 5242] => -0.5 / 17.9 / 17.5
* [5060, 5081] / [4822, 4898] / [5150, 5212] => -0.7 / 18.1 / 17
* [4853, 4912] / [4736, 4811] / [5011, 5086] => 2.0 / 18.9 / 17.8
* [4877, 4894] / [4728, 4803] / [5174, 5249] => 0.8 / 18.7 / 18.3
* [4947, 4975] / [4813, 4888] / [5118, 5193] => -3.1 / 18.1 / 16.8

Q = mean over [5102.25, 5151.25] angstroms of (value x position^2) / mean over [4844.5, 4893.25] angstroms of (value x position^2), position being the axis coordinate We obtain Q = 1.1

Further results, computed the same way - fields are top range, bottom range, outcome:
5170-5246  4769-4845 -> 1.12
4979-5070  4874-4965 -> 1.01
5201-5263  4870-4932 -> 1.20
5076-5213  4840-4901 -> 1.08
